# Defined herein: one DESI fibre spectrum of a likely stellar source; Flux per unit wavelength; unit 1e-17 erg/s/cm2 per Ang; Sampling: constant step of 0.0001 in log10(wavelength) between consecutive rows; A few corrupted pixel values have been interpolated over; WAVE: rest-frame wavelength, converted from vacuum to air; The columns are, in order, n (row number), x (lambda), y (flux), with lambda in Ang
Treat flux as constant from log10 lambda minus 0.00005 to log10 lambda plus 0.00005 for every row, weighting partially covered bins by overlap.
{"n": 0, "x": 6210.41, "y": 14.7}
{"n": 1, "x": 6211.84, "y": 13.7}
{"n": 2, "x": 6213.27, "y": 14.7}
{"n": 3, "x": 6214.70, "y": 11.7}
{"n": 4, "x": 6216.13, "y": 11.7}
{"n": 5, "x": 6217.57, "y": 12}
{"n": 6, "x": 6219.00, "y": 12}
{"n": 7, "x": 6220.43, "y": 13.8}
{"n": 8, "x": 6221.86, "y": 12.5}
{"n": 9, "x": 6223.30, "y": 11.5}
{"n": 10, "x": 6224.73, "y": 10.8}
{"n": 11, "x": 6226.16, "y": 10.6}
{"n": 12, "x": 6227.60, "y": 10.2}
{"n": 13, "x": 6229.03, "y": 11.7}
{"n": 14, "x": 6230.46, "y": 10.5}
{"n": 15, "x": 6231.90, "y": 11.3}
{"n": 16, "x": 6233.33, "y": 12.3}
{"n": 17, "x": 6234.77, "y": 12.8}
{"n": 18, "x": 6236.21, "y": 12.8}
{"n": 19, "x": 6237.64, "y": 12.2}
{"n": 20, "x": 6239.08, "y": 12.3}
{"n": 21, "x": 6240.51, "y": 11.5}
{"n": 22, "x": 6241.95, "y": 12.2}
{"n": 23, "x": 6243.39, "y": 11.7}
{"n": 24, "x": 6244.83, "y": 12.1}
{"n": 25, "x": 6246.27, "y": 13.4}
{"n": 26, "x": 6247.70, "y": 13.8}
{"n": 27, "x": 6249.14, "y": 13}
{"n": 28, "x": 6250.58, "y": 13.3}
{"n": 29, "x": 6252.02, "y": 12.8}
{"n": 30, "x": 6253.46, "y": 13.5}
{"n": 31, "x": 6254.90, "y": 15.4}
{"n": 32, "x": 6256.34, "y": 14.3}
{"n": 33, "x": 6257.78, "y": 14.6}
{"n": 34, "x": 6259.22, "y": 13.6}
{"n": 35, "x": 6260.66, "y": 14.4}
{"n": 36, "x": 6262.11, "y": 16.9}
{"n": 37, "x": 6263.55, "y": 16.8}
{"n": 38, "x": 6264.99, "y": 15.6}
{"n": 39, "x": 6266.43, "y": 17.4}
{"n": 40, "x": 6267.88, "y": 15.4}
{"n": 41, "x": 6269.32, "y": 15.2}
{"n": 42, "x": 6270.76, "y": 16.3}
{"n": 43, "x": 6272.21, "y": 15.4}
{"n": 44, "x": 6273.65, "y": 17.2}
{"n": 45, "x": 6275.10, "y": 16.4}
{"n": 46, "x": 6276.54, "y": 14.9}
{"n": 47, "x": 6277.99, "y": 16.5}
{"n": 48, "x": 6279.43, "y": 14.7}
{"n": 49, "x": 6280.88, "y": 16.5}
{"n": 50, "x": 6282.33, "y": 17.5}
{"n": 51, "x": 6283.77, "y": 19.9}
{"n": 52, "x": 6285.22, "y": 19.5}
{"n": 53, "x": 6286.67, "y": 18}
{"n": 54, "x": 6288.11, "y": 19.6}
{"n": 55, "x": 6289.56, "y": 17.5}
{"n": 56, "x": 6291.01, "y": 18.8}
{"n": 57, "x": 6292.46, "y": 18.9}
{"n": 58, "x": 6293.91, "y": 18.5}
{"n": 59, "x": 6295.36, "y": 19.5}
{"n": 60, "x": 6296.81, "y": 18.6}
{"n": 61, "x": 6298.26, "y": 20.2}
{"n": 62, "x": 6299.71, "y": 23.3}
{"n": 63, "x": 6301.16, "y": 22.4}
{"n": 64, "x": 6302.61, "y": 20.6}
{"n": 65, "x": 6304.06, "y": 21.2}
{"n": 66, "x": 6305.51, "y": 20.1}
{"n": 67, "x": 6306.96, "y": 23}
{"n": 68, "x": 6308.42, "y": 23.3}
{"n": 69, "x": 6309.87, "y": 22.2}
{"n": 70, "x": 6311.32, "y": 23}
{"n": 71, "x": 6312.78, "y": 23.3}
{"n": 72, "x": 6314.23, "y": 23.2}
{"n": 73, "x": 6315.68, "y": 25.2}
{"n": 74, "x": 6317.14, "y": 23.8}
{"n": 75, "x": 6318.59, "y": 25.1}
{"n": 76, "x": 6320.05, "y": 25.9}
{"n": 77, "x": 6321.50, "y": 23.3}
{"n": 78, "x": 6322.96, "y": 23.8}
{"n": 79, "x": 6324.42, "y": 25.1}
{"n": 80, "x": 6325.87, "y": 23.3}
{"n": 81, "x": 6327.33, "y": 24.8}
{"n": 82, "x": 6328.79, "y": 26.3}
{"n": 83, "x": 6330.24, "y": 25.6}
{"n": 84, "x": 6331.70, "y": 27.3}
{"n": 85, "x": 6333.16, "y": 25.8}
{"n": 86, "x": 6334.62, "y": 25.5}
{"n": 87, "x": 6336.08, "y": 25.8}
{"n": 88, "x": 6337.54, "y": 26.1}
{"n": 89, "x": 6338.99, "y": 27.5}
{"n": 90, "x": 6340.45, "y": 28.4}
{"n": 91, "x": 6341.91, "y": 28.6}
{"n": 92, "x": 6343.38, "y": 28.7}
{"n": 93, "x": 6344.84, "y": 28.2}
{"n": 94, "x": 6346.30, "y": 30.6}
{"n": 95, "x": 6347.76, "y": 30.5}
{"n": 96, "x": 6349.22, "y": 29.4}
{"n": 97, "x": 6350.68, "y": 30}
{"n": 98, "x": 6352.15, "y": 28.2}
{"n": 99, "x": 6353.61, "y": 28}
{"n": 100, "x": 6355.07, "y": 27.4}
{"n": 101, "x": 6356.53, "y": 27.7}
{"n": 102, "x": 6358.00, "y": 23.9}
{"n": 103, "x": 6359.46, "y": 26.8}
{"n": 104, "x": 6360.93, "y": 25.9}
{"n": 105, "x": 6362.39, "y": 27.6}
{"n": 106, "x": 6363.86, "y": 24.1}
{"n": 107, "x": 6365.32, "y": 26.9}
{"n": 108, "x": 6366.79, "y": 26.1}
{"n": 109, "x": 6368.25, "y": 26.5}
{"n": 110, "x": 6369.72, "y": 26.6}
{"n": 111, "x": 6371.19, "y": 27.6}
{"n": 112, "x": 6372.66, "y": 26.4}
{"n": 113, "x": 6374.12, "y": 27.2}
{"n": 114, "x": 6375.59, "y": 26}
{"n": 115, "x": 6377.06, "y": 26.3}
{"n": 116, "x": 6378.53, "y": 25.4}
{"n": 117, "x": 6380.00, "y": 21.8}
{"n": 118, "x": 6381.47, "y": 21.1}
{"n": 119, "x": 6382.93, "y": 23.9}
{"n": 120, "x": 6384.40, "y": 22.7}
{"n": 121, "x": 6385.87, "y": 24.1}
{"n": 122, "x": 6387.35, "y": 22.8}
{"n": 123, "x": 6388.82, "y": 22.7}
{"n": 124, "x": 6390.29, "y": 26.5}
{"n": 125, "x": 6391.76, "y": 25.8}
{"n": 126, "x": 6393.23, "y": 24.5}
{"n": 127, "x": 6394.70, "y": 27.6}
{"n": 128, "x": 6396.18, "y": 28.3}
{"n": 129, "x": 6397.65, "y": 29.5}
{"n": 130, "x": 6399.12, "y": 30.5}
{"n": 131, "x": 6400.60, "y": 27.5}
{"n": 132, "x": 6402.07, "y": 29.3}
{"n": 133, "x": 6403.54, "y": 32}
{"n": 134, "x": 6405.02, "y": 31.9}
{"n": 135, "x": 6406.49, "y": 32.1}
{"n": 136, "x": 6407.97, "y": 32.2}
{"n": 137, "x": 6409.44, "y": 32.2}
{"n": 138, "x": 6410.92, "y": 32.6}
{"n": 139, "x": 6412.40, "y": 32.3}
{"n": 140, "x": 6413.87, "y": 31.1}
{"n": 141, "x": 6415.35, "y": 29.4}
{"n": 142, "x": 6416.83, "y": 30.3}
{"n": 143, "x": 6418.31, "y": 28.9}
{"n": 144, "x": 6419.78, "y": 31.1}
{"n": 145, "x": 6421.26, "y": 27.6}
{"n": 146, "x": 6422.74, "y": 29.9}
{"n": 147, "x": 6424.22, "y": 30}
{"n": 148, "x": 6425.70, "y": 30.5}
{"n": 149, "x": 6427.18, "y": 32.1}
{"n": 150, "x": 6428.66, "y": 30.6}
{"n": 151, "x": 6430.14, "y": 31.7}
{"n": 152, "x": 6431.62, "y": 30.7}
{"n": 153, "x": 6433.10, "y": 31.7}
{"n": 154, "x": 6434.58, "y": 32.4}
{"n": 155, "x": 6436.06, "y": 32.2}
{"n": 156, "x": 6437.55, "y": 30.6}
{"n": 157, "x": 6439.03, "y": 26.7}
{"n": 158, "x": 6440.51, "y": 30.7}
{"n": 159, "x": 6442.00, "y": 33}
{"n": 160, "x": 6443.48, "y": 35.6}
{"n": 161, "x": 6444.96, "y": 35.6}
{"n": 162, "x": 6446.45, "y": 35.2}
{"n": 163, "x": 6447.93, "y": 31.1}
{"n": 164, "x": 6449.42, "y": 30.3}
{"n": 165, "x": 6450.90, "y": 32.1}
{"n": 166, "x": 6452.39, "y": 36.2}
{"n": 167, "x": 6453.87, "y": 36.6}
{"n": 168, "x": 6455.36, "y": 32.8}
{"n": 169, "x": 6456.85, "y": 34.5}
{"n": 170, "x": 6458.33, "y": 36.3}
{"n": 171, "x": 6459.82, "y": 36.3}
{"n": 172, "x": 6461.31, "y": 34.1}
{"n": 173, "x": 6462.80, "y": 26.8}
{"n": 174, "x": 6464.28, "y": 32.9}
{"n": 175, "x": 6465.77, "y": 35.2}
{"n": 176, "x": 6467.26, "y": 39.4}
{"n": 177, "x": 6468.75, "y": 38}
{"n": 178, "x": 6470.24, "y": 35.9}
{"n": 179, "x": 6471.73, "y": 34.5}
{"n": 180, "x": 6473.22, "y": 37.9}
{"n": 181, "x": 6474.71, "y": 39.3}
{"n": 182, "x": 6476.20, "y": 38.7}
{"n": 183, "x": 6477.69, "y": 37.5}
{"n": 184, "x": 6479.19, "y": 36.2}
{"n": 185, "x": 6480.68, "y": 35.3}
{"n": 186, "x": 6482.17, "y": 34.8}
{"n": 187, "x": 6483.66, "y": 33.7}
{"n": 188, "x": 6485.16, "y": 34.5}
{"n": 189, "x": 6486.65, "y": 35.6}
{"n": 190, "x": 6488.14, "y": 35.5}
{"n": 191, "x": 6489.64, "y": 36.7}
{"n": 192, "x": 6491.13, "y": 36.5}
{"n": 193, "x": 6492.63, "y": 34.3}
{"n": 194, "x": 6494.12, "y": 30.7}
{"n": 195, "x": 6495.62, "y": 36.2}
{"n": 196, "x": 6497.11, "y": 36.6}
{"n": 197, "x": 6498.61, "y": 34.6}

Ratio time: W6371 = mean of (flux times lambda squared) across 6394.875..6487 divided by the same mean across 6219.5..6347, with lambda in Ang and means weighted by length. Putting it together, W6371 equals 1.84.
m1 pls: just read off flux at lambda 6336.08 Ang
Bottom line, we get 25.8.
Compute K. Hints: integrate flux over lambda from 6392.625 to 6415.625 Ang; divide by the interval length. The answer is 30.2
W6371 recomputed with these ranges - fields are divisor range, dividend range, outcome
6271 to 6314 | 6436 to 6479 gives 1.87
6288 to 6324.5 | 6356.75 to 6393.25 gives 1.18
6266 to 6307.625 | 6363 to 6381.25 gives 1.44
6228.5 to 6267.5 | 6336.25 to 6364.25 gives 2.13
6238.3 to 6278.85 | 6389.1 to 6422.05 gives 2.14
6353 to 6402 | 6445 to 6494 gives 1.39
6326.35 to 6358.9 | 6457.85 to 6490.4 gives 1.36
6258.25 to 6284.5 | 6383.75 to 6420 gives 1.85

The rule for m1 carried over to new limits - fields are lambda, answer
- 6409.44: 32.2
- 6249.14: 13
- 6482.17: 34.8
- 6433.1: 31.7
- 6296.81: 18.6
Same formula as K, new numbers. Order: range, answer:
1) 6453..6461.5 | 35.2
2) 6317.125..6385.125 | 26.3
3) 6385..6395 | 24.7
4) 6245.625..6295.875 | 16.1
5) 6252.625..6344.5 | 20.7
